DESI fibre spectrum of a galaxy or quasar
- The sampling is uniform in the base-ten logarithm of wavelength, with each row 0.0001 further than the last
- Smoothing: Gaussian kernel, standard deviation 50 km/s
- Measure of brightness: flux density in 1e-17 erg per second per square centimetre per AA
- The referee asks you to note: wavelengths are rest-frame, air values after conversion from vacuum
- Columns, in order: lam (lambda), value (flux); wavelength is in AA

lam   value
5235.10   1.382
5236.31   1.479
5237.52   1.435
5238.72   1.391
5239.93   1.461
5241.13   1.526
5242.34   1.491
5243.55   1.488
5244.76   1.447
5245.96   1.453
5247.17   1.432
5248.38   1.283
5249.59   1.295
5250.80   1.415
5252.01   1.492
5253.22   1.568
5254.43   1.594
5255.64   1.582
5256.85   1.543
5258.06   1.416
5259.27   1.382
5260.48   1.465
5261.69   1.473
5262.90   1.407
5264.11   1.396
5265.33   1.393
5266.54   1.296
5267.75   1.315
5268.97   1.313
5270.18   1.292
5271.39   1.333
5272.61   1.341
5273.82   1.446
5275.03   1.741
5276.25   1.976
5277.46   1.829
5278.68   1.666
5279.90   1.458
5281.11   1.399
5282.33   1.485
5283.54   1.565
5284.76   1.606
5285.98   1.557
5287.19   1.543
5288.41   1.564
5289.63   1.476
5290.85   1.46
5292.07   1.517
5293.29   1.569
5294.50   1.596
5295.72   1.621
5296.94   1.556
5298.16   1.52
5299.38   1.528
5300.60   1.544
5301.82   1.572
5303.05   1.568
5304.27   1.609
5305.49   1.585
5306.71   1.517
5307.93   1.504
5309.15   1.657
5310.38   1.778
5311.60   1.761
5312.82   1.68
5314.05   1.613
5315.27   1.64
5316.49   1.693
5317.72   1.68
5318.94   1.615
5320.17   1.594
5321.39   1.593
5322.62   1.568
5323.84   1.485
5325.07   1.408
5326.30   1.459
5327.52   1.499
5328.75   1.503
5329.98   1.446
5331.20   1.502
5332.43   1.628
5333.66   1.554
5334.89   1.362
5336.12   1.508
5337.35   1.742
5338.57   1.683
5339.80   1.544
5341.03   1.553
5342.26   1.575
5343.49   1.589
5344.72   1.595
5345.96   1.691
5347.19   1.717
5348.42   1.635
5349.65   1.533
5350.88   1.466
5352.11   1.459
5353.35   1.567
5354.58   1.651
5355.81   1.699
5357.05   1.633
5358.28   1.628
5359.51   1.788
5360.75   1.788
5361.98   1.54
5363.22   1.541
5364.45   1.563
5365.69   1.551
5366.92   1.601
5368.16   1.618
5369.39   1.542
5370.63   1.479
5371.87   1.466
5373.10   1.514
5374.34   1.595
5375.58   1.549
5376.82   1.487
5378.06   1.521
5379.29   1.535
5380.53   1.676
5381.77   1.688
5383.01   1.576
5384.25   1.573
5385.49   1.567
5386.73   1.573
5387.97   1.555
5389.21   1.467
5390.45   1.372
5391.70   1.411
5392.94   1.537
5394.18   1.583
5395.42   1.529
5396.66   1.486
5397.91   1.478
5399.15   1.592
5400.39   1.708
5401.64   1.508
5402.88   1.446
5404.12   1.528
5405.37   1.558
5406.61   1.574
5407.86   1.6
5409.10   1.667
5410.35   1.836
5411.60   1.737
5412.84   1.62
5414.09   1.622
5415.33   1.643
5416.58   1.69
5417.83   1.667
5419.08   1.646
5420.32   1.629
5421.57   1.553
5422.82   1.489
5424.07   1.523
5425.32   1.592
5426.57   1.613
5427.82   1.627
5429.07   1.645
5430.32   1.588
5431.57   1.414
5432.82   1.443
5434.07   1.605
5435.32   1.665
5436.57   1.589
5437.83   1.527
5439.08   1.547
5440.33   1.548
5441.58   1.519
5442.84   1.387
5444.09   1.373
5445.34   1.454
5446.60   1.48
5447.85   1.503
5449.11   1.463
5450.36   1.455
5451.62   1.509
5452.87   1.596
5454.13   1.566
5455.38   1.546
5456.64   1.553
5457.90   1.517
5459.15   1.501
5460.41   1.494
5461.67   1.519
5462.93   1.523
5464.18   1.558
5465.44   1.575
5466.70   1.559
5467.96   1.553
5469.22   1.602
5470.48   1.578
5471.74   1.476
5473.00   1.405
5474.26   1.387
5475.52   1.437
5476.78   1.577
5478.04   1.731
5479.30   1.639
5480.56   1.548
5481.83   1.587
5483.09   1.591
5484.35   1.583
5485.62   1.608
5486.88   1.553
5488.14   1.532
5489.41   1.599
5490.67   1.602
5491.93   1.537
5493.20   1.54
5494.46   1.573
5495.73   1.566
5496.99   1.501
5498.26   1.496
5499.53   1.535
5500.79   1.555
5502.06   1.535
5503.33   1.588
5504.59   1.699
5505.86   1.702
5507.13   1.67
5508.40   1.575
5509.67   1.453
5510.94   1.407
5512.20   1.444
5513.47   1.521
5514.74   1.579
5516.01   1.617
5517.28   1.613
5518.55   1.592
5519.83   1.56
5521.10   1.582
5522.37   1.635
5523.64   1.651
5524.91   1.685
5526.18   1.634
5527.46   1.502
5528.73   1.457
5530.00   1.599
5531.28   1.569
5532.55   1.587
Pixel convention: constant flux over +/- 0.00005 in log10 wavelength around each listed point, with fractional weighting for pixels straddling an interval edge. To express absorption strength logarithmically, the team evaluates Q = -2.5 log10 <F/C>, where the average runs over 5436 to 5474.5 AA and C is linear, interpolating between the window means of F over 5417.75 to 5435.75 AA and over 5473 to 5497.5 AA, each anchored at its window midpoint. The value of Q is 0.04 mag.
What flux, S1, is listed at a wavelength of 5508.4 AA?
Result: 1.575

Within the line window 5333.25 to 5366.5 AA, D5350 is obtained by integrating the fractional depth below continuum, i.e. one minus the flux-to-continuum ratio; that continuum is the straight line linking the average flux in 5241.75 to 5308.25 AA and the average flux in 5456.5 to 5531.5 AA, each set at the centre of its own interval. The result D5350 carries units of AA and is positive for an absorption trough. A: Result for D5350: -1.7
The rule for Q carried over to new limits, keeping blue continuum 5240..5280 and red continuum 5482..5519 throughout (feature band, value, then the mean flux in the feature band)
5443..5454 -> 0.047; 1.48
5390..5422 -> -0.041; 1.59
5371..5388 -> -0.031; 1.56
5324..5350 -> -0.040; 1.56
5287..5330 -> -0.058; 1.57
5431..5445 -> 0.021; 1.51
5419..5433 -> -0.020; 1.56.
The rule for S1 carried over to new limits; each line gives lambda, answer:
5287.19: 1.543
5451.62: 1.509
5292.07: 1.517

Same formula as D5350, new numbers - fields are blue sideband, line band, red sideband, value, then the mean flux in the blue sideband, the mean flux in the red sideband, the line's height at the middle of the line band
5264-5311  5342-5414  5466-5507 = -1.53 AA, 1.53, 1.56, 1.55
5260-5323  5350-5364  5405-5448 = -0.45 AA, 1.55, 1.58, 1.56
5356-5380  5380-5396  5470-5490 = 0.28 AA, 1.58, 1.55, 1.57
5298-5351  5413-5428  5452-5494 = -0.44 AA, 1.58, 1.55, 1.56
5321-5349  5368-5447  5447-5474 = -1.11 AA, 1.56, 1.52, 1.54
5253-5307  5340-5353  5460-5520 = -0.44 AA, 1.51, 1.56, 1.53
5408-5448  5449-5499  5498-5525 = 1.03 AA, 1.58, 1.58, 1.58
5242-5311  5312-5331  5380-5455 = -0.52 AA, 1.51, 1.56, 1.52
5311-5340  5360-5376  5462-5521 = 0.03 AA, 1.57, 1.56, 1.57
